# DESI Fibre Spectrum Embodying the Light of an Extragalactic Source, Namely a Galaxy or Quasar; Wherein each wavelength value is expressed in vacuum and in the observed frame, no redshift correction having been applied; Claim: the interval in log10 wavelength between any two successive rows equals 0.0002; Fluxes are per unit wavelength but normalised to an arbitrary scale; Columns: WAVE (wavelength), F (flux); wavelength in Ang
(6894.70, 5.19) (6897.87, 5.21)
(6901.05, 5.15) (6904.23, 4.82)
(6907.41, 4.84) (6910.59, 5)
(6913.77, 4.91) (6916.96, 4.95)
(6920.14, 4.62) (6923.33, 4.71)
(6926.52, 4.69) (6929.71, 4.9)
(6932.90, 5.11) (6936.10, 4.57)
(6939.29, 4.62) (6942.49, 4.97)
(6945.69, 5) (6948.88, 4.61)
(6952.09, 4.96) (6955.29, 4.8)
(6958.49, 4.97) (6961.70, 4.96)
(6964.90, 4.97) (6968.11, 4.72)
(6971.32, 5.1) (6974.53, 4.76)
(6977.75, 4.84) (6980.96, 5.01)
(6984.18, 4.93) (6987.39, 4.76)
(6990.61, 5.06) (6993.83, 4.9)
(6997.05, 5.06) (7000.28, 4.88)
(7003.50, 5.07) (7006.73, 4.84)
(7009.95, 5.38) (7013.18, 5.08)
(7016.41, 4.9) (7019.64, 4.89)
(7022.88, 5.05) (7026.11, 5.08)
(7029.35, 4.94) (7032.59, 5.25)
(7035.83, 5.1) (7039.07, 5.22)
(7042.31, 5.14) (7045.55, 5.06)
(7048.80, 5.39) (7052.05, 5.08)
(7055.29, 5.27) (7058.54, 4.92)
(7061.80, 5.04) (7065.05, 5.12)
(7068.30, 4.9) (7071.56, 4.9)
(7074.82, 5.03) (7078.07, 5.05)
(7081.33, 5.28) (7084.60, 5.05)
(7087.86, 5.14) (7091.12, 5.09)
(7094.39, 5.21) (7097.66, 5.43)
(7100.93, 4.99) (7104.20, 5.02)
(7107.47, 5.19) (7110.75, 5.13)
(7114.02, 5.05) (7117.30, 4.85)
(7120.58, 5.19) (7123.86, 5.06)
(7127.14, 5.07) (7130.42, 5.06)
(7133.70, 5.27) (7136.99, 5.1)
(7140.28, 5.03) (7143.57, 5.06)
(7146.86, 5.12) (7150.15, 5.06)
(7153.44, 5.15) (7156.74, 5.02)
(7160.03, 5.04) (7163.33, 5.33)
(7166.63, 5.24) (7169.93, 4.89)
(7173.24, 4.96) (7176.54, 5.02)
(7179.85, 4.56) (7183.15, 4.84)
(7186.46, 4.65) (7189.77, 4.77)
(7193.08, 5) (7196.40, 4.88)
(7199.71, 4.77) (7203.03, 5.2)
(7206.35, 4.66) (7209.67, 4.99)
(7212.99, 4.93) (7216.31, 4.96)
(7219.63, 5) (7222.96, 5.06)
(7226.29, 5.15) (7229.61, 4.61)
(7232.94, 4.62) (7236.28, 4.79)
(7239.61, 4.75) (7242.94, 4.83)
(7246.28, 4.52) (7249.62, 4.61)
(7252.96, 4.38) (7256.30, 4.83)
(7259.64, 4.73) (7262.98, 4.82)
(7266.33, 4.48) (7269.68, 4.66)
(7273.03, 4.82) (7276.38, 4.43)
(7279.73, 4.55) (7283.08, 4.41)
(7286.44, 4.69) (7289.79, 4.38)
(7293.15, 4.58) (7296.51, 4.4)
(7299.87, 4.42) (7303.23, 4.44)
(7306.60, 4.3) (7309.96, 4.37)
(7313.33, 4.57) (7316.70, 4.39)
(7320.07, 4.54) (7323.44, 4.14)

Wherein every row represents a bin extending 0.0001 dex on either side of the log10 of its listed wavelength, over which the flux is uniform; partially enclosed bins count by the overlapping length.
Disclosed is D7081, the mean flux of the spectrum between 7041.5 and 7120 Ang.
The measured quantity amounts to 5.1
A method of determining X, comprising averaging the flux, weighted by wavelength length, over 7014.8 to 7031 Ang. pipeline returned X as 4.97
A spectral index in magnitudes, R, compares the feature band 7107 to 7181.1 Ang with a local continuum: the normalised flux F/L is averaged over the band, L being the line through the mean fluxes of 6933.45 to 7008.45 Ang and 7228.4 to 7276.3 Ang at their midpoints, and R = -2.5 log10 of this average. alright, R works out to -0.07 mag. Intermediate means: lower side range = 4.89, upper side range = 4.67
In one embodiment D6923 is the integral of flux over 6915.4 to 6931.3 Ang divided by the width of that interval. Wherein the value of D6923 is 4.77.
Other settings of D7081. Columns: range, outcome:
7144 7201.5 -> 4.96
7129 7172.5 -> 5.1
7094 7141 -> 5.11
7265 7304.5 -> 4.52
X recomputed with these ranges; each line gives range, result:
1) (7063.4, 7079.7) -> 5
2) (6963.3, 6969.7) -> 4.85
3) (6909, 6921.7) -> 4.87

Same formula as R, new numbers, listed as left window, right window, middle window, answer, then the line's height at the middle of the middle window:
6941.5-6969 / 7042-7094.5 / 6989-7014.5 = -0.01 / 4.97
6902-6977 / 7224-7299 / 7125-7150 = -0.08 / 4.72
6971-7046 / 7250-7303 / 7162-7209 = -0.04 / 4.72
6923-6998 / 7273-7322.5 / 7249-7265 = -0.04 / 4.52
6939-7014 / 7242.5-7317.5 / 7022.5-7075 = -0.05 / 4.84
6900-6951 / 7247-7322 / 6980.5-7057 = -0.07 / 4.76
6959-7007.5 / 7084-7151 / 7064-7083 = 0.00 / 5.05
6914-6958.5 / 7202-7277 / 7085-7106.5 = -0.08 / 4.8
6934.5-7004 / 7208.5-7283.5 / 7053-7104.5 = -0.06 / 4.83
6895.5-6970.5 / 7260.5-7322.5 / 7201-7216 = -0.08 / 4.6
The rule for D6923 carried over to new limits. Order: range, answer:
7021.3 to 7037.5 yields 5.08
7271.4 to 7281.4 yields 4.6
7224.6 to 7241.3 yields 4.79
